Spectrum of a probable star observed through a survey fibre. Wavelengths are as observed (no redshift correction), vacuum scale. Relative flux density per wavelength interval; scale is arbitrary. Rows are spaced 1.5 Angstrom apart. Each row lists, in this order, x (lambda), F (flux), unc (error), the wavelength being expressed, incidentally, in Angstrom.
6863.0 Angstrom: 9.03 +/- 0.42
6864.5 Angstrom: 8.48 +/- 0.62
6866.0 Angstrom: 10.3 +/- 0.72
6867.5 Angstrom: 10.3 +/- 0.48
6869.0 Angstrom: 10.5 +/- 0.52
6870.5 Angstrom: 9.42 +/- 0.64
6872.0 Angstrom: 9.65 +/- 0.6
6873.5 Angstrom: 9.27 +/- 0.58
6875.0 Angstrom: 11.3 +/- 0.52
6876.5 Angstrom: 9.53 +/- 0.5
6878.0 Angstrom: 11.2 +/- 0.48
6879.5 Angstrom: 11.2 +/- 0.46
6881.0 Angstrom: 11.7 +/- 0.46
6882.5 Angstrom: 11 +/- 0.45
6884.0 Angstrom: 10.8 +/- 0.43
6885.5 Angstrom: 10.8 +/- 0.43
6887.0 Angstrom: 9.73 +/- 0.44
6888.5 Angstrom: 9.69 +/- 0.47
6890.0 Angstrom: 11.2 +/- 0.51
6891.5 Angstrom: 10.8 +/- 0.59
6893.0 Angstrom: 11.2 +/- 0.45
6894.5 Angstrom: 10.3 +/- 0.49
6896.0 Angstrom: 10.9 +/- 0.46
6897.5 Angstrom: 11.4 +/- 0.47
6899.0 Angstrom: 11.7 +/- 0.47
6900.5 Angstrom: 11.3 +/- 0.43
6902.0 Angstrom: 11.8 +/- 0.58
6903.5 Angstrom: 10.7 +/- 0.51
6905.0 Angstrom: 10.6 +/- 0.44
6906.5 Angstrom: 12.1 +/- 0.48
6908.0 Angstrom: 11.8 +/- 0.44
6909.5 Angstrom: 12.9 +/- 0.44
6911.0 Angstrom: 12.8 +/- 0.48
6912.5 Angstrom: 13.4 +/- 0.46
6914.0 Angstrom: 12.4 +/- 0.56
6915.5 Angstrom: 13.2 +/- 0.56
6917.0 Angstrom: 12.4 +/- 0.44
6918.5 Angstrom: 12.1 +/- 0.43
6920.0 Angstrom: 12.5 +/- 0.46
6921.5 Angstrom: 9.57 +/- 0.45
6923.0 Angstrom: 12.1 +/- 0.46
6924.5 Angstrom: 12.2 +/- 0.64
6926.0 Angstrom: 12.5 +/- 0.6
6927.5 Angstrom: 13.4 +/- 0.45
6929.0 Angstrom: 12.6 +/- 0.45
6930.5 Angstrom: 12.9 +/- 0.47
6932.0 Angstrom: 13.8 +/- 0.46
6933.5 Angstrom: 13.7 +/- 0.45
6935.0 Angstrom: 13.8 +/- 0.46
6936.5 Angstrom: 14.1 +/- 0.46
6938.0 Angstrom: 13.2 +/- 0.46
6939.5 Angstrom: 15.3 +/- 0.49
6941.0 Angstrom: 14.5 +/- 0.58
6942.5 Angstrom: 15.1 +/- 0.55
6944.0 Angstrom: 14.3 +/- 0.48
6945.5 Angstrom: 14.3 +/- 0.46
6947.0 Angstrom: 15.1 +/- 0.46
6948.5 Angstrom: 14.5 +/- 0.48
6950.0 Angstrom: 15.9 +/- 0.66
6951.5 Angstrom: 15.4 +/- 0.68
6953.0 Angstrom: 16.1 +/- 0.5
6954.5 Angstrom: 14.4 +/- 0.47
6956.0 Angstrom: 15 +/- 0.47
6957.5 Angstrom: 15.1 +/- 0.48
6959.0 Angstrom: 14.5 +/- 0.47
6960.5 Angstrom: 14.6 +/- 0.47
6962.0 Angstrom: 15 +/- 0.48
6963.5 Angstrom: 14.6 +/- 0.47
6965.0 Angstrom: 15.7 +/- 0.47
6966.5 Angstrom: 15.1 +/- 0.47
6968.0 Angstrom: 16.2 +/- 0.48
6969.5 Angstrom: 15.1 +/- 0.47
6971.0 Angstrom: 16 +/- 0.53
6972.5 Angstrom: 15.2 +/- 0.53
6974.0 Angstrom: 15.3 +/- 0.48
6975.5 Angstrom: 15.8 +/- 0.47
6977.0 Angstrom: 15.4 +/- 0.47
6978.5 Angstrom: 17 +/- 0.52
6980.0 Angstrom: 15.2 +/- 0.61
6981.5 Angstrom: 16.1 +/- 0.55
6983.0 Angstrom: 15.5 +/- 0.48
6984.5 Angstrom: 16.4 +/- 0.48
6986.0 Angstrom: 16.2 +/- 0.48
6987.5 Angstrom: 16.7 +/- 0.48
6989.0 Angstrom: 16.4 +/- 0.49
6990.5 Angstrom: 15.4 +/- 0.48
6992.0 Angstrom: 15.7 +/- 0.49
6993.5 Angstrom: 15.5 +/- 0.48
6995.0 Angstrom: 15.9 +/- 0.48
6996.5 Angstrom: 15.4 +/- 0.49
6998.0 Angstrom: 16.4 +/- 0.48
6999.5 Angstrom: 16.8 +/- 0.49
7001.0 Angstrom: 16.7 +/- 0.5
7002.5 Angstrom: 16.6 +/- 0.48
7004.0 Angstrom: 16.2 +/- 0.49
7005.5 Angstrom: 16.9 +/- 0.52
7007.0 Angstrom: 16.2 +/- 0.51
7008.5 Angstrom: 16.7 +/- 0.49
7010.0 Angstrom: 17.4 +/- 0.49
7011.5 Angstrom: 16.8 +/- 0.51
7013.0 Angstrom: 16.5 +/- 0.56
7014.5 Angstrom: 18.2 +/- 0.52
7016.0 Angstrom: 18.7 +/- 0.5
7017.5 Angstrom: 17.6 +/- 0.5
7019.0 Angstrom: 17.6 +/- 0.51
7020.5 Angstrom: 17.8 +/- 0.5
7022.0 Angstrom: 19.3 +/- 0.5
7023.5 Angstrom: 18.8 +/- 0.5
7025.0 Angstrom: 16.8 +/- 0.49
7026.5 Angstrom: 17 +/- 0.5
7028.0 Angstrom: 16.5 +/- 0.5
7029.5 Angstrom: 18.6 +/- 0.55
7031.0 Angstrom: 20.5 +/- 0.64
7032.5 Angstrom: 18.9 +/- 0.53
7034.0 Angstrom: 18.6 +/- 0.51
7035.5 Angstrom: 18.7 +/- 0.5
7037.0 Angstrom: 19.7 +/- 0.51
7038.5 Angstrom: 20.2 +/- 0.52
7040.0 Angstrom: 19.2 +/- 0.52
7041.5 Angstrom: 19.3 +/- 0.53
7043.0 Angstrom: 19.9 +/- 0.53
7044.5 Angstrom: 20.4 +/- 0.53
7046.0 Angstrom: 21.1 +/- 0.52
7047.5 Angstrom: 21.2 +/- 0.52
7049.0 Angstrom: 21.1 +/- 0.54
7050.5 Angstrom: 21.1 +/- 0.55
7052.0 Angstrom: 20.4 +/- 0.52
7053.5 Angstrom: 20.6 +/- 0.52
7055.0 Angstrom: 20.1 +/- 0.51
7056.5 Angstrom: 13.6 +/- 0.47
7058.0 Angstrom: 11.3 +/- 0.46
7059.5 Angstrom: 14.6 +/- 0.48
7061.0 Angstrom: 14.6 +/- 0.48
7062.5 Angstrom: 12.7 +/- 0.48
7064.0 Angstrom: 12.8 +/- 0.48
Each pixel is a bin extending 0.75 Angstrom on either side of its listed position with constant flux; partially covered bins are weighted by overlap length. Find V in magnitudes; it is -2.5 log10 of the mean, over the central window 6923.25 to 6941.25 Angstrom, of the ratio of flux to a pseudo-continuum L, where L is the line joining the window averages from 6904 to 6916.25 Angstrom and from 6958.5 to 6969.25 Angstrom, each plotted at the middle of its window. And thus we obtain 0.01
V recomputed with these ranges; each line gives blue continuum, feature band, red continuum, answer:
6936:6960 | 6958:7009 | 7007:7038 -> 0.03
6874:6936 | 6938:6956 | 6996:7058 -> -0.07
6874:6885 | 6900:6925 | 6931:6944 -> 0.07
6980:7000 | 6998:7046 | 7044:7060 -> -0.04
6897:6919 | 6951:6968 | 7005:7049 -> -0.02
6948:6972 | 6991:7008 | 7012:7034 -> 0.05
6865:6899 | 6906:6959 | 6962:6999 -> -0.03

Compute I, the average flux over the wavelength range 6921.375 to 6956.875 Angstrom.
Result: 14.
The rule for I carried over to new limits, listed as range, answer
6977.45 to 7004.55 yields 16.1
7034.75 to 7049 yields 20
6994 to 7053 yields 18.2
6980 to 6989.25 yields 16.1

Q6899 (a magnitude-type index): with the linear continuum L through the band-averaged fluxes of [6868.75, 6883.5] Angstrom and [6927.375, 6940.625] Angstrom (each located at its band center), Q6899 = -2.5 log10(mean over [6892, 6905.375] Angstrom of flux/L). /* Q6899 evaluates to 0.06 mag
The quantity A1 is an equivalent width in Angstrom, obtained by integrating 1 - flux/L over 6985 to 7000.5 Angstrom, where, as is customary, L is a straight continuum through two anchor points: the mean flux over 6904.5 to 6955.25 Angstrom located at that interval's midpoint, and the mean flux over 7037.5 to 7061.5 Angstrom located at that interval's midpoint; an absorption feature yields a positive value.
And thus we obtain 0.1 Angstrom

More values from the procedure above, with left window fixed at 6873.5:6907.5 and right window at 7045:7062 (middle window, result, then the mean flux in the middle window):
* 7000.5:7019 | -1.01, 17.1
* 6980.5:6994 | -0.71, 16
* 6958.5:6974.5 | -1.06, 15.2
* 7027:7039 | -1.18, 18.9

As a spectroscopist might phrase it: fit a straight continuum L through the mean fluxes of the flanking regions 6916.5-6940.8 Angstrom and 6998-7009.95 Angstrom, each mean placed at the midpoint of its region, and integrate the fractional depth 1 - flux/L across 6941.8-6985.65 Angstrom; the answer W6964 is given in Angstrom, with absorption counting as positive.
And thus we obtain -2.0 Angstrom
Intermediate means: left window 12.9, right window 16.6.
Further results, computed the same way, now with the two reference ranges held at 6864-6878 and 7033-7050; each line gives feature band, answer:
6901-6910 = 0.3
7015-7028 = 0.6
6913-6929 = 0.8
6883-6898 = 0.6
